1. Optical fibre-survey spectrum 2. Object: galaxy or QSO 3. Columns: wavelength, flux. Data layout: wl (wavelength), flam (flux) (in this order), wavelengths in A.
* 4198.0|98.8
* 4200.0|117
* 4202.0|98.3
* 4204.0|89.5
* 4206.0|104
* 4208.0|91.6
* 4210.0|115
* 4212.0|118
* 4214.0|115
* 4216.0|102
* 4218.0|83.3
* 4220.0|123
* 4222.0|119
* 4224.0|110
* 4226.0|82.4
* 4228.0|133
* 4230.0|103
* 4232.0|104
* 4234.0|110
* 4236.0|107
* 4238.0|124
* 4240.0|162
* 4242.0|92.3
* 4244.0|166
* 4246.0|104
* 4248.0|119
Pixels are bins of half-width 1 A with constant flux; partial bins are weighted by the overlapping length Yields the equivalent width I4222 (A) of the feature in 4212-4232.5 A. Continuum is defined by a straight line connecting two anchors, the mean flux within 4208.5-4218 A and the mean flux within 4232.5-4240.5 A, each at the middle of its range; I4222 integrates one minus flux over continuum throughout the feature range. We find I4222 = 1.0 A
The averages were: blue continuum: 108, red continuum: 122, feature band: 108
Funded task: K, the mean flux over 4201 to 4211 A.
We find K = 99.7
